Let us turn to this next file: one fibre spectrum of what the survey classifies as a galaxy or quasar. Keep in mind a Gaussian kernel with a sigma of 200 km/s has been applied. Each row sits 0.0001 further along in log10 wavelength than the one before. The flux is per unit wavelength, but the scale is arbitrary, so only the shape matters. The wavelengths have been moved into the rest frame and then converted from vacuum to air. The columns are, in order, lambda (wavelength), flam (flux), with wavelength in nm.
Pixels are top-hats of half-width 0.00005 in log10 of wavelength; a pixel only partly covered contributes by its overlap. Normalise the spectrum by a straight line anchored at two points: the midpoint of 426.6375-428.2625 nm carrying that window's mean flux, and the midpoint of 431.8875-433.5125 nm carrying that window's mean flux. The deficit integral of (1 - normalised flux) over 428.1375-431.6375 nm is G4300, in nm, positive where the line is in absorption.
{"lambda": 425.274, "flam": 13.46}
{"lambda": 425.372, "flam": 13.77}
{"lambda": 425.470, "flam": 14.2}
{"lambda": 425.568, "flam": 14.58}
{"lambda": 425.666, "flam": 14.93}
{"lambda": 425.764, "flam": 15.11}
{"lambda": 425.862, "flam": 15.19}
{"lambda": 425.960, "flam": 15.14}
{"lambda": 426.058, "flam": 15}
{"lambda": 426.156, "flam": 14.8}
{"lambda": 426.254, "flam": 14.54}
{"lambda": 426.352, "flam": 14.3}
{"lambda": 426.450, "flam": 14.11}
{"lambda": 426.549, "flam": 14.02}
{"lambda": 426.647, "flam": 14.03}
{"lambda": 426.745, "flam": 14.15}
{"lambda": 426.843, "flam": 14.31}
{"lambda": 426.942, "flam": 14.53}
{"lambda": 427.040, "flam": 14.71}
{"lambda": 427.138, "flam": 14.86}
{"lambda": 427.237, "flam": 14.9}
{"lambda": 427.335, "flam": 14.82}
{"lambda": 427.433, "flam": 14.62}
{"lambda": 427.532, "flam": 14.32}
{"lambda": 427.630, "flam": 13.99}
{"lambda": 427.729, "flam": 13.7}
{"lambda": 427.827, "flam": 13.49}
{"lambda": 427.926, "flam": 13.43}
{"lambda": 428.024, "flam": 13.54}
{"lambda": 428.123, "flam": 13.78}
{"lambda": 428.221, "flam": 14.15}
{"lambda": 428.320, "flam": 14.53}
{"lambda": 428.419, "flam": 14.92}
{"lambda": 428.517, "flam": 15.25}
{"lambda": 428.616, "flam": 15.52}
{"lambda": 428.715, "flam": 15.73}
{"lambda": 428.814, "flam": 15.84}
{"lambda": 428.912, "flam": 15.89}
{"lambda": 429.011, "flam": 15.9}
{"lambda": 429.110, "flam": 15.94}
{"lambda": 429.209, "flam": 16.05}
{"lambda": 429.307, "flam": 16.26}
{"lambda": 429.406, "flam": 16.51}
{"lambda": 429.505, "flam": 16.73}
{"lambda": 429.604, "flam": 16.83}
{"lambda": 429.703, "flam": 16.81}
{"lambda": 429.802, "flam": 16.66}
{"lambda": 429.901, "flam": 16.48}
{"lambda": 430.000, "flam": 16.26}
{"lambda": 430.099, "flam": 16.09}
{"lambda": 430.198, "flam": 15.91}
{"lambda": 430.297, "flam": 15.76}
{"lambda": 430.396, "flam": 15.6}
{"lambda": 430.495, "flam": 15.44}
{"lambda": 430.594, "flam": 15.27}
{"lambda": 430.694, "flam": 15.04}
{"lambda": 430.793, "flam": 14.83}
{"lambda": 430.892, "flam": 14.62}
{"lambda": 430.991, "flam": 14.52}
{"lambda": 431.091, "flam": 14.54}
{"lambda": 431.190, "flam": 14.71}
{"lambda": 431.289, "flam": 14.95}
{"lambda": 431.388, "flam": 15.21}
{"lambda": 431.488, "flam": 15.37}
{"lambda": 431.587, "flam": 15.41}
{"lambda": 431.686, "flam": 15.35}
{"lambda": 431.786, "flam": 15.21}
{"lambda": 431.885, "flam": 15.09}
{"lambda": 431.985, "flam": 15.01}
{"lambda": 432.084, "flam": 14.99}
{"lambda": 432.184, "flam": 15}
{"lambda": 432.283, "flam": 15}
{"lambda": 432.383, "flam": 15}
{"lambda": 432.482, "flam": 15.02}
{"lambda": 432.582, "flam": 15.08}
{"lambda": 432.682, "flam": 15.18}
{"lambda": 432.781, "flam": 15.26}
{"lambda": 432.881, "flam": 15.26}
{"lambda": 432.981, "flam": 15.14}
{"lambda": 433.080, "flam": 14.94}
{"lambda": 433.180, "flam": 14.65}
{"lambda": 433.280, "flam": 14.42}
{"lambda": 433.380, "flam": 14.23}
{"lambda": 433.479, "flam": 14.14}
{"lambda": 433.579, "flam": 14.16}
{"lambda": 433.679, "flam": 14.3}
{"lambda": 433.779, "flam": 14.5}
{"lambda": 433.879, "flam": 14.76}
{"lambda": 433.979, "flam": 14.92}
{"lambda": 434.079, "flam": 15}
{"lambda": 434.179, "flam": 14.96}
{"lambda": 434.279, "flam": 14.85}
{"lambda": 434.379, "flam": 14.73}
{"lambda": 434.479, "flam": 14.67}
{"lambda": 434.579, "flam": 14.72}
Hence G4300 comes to -0.25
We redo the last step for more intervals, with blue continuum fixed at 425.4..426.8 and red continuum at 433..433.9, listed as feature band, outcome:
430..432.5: -0.12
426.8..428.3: 0.03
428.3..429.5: -0.10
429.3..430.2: -0.12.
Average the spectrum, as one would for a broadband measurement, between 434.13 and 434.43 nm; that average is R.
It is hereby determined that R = 14.8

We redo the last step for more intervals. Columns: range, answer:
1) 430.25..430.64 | 15.5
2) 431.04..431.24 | 14.6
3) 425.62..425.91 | 15.1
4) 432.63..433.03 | 15.2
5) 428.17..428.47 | 14.6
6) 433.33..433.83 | 14.3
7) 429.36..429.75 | 16.7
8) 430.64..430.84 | 14.9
